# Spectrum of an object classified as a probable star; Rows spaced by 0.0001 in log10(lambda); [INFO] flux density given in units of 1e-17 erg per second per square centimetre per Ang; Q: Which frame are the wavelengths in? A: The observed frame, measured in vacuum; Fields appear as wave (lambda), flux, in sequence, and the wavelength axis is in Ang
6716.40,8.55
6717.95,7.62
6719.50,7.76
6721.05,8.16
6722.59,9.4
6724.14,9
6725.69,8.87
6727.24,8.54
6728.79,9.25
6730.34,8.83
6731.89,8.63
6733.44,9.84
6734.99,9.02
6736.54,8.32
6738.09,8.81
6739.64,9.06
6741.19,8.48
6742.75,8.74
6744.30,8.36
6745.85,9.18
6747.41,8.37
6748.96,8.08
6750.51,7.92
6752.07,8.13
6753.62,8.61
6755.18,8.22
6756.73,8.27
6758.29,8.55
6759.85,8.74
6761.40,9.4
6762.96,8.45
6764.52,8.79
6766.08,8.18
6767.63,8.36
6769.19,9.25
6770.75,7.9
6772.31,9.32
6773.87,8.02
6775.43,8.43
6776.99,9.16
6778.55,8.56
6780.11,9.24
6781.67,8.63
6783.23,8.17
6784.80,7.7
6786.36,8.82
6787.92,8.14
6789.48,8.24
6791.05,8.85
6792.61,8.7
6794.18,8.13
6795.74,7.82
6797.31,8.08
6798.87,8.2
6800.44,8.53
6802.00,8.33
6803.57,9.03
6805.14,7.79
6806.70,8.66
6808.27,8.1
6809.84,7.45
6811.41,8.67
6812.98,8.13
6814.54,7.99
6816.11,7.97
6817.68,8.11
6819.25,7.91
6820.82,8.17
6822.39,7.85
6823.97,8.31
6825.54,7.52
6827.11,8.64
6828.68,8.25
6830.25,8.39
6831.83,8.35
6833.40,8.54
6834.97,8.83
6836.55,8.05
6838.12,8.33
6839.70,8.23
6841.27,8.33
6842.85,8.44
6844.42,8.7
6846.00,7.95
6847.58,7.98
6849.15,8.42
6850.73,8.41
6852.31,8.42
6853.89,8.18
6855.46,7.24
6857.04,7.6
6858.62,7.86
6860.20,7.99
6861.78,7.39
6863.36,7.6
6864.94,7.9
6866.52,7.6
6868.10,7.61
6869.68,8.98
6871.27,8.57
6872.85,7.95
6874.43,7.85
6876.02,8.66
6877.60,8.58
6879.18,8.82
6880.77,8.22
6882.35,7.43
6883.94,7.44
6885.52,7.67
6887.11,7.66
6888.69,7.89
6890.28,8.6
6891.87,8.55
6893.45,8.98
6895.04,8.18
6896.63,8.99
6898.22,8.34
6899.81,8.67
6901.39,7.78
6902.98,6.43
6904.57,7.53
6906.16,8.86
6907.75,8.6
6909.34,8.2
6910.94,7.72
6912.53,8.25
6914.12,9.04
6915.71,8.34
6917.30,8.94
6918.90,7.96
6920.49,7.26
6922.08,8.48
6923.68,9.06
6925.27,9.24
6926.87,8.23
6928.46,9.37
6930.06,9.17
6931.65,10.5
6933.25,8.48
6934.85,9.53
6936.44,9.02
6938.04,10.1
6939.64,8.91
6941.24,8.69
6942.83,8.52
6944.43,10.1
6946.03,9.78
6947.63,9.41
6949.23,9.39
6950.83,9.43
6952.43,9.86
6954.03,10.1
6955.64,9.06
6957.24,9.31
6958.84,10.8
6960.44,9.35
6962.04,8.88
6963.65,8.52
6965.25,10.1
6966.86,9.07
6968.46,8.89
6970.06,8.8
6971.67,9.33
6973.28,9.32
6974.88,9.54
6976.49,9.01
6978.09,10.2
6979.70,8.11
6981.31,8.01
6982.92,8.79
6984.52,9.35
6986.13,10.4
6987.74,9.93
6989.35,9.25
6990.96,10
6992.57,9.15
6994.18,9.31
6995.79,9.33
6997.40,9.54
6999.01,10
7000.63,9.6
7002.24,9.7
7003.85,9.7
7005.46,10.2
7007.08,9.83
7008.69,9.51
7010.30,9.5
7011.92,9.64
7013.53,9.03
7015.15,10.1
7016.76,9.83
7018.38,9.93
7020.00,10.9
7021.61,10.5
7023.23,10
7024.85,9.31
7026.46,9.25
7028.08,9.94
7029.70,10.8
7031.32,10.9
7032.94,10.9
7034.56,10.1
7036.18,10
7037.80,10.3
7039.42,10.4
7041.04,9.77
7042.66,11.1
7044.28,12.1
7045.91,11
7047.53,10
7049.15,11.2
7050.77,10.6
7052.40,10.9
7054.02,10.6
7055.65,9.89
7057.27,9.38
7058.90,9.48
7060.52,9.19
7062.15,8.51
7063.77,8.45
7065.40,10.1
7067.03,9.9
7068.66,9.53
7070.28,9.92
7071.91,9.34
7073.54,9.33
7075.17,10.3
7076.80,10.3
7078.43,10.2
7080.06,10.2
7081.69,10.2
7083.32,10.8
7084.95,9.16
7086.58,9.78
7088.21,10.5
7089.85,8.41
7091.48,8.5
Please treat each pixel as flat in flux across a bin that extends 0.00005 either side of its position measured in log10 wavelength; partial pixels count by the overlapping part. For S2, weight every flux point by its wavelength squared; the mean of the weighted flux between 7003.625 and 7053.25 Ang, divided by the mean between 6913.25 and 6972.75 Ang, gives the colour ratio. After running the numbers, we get 1.15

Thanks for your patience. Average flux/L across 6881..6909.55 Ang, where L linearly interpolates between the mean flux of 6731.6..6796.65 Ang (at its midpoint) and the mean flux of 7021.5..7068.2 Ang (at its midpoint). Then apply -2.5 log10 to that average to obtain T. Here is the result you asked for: 0.15 mag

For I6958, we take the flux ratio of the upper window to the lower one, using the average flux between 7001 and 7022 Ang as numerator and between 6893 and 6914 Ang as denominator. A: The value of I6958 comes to 1.2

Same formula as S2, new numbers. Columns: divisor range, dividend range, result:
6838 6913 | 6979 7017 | 1.21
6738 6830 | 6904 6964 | 1.12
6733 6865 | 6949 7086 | 1.25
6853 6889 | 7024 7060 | 1.37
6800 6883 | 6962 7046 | 1.25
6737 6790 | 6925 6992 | 1.16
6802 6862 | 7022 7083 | 1.32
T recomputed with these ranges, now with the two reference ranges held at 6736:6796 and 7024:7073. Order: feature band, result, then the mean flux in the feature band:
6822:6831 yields 0.088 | 8.17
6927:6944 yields 0.029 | 9.21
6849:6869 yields 0.153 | 7.85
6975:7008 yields 0.034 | 9.47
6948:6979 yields 0.023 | 9.41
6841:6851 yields 0.082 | 8.31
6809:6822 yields 0.097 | 8.05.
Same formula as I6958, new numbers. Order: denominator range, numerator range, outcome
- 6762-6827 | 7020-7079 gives 1.21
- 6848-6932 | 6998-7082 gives 1.22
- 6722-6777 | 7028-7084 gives 1.17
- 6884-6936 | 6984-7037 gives 1.17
